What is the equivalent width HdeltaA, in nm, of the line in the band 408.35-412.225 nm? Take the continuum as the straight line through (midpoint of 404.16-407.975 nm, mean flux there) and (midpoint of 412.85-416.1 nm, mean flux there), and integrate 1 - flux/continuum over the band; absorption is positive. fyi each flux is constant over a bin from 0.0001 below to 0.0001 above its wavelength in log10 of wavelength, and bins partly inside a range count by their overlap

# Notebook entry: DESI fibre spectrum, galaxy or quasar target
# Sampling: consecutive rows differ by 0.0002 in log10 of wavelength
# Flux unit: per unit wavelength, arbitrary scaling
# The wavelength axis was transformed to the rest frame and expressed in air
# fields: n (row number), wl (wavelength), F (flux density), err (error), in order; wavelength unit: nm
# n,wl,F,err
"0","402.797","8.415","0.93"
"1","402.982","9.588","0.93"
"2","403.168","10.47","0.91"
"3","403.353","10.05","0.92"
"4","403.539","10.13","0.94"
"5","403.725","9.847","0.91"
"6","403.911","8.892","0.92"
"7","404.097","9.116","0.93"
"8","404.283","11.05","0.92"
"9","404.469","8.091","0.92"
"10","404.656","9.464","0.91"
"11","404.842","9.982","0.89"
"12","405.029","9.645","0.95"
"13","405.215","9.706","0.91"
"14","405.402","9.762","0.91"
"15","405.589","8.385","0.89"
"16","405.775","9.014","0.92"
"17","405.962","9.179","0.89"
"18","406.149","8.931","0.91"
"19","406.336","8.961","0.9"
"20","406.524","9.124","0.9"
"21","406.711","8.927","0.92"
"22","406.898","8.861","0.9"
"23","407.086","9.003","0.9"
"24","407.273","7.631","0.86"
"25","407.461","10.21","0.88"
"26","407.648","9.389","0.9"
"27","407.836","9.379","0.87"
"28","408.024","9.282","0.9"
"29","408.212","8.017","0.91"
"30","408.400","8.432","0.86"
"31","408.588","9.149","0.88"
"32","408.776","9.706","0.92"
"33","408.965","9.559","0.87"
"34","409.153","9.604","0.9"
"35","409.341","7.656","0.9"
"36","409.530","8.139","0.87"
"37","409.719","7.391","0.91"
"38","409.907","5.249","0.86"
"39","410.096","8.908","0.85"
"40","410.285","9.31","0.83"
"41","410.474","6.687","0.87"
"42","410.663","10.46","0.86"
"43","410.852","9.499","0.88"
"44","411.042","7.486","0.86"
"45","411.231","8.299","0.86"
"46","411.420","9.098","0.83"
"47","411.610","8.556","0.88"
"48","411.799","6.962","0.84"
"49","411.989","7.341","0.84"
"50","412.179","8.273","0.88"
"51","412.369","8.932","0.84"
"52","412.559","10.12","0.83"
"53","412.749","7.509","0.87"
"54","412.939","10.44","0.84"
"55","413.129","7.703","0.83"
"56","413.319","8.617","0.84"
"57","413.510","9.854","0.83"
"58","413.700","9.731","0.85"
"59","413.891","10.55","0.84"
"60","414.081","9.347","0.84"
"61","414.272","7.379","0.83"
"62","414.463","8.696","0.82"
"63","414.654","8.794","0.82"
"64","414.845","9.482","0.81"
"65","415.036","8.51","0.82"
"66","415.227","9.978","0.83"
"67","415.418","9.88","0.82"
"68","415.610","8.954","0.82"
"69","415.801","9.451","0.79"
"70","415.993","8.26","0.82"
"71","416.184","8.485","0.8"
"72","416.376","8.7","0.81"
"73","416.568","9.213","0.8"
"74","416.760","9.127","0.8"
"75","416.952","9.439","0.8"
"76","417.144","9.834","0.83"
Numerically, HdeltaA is 0.35 nm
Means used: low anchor 9.23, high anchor 9.15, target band 8.37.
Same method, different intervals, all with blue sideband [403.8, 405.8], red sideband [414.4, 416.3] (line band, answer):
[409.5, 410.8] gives 0.16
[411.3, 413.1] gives 0.12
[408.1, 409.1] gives 0.03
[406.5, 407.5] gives 0.05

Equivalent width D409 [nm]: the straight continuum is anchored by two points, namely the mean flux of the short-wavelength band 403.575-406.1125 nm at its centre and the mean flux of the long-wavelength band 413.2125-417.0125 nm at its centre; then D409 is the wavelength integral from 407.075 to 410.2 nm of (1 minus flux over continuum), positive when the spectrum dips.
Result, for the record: 0.23 nm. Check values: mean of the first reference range 9.4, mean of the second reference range 9.11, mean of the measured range 8.62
